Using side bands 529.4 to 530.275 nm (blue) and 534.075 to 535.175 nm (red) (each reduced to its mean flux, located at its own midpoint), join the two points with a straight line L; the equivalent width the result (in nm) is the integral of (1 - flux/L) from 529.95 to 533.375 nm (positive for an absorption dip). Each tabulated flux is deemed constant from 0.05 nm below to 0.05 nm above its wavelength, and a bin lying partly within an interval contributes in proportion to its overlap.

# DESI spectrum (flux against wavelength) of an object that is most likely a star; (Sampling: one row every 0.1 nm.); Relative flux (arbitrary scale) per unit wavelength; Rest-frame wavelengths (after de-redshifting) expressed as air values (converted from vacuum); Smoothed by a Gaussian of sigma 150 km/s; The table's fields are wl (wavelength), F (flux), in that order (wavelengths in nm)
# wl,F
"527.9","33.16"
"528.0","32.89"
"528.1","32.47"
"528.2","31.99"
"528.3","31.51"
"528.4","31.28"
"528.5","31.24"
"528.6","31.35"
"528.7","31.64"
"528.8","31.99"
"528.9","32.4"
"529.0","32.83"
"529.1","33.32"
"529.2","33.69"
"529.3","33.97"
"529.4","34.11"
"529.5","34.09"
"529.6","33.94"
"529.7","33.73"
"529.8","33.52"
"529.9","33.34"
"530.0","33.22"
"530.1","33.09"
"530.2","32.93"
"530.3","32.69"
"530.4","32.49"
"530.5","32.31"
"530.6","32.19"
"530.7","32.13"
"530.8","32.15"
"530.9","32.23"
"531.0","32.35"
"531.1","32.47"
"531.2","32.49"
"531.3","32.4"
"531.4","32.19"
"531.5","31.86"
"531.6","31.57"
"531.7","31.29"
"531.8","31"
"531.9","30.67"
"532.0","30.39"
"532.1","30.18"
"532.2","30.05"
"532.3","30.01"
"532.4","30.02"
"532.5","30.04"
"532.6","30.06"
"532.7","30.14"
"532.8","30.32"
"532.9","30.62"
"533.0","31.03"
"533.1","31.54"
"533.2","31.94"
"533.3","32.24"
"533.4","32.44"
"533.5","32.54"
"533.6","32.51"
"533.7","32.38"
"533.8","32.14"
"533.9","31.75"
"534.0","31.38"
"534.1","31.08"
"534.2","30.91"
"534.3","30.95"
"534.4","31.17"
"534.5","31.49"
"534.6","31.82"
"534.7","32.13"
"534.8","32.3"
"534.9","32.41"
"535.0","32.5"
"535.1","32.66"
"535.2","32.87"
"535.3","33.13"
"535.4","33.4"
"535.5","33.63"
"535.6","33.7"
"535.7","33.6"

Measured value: 0.14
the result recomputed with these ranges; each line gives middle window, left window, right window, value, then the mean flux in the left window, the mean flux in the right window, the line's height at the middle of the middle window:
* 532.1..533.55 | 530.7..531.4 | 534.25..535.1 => 0.05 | 32.3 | 31.9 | 32.1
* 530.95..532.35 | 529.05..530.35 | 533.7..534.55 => 0.05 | 33.5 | 31.4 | 32.6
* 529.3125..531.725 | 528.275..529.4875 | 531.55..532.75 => -0.10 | 32.5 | 30.5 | 31.5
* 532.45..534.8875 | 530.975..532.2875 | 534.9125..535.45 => 0.06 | 31.4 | 32.9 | 32.2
